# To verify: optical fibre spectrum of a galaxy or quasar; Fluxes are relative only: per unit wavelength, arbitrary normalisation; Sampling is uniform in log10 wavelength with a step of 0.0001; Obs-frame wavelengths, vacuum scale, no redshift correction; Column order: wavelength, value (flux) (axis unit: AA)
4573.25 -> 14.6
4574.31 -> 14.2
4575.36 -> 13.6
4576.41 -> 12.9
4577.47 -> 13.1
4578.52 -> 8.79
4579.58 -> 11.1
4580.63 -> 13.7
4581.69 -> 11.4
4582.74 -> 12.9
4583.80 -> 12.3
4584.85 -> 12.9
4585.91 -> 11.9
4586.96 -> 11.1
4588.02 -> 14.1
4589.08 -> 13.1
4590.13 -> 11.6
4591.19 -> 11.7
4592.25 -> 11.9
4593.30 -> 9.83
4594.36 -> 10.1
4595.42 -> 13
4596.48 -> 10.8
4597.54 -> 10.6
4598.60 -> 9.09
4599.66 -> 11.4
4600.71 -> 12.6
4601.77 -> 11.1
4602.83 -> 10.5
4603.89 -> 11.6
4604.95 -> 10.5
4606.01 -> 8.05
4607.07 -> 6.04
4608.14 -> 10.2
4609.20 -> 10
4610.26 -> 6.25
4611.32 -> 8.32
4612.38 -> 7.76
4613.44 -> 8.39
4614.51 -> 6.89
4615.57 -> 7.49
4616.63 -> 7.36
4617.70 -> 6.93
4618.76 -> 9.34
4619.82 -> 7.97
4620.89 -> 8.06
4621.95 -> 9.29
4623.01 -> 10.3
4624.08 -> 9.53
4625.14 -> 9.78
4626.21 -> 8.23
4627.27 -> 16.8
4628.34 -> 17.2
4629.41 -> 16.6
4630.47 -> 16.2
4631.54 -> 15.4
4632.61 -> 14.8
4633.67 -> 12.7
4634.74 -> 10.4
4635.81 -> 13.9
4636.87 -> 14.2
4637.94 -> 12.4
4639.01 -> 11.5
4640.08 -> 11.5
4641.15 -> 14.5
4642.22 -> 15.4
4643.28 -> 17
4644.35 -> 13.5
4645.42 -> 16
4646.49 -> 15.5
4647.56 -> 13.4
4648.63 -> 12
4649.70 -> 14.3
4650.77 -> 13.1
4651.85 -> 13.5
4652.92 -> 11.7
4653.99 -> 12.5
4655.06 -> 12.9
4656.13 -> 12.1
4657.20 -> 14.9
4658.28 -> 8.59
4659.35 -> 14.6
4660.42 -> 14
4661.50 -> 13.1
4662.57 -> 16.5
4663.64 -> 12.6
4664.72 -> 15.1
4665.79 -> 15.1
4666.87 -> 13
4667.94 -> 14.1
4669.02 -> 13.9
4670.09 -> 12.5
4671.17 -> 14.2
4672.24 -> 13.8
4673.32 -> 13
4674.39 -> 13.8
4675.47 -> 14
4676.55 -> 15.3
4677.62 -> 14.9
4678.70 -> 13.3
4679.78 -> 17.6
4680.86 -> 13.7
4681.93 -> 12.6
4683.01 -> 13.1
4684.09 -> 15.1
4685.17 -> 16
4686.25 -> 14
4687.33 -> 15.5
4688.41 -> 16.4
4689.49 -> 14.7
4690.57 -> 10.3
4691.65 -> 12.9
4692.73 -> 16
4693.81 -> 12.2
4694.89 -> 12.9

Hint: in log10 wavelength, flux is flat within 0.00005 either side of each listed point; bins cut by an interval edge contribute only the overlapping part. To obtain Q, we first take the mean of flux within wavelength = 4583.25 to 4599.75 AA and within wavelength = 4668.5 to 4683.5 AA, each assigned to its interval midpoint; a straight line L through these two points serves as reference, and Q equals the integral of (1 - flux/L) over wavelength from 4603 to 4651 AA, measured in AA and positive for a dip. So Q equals 4.5 AA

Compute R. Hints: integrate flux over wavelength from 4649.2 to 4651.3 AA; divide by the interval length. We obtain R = 13.7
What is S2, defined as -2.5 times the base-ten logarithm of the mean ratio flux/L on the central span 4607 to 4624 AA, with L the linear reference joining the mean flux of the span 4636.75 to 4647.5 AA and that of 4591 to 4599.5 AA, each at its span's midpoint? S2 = 0.43 mag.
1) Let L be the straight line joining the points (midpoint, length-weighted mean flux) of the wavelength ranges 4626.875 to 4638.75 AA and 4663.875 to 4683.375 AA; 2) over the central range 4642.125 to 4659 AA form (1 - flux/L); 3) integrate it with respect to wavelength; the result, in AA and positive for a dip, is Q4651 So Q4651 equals 1.0 AA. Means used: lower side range 14.5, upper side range 14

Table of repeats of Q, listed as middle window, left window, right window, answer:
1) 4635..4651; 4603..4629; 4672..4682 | -3.2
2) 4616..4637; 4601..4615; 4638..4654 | -0.6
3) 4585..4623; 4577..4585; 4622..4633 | 8.1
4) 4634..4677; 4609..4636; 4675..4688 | -2.6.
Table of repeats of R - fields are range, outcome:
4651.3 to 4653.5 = 12.6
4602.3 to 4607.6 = 9.34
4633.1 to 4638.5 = 12.7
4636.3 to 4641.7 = 12.8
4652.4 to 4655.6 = 12.4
